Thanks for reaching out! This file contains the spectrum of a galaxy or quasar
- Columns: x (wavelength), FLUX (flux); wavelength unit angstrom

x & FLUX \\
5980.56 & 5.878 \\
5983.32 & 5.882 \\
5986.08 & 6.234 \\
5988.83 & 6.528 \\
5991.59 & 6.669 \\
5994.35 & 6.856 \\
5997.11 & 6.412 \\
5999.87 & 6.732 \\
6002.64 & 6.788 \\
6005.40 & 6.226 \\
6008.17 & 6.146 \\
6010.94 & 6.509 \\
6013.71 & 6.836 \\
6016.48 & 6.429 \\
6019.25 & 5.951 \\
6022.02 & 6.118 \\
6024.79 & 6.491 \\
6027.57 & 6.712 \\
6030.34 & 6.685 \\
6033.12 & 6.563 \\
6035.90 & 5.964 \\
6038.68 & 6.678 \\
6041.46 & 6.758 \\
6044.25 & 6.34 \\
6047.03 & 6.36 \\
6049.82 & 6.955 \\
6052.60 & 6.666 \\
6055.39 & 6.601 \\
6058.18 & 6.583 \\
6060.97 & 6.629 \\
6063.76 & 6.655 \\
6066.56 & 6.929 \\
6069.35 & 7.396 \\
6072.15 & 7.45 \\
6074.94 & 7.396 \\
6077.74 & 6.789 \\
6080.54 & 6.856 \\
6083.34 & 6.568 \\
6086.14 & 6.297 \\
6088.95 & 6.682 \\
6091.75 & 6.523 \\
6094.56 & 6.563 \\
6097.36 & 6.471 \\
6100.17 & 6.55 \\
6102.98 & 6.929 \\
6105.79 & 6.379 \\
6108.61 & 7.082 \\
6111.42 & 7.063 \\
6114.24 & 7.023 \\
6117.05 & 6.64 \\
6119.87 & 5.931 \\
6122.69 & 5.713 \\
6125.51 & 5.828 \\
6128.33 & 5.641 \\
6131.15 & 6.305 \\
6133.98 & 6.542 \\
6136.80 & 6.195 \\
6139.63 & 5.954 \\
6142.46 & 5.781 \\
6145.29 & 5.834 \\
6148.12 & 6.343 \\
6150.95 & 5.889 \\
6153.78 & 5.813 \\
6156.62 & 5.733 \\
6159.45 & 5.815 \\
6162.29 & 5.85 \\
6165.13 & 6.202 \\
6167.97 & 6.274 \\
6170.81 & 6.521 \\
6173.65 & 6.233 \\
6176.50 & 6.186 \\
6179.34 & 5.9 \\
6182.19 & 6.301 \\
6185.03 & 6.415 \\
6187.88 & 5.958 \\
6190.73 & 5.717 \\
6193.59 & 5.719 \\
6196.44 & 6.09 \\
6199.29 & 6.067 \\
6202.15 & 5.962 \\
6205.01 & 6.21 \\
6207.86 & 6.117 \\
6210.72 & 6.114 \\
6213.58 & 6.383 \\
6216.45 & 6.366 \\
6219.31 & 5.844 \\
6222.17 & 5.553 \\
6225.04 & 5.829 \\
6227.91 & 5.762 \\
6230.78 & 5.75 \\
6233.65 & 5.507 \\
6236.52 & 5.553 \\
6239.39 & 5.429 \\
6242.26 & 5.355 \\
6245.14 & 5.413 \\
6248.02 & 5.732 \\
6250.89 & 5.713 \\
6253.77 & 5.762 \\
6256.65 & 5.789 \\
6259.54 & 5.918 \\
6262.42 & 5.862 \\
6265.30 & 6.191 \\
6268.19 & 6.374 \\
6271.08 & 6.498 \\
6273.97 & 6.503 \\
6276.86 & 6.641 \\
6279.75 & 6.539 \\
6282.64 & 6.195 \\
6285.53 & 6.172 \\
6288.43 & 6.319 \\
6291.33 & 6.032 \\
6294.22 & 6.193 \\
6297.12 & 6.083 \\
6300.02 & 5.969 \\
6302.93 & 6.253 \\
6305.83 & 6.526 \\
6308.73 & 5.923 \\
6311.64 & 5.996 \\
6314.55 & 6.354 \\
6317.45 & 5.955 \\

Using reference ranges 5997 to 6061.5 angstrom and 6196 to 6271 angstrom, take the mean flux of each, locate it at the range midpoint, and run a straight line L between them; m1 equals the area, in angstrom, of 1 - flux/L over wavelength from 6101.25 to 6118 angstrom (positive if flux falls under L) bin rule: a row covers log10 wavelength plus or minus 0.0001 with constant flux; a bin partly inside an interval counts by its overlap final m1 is -1.6 angstrom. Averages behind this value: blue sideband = 6.51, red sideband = 5.88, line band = 6.85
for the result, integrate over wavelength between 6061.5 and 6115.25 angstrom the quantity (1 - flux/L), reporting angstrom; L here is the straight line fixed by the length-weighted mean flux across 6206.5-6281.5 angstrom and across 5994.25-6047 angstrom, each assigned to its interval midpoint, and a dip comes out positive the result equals -4.3 angstrom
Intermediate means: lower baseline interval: 6.47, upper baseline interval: 5.94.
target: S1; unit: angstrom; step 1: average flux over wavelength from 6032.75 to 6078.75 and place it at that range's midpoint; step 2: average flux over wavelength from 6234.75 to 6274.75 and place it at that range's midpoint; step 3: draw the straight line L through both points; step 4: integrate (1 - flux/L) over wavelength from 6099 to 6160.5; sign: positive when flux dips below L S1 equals 1.8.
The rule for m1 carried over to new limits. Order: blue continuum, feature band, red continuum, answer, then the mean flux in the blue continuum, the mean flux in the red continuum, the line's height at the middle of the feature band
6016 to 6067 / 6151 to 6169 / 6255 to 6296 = 1.23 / 6.52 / 6.23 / 6.37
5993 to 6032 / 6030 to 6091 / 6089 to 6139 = -2.38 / 6.49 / 6.43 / 6.46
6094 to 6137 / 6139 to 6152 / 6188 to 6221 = 0.70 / 6.43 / 6.05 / 6.3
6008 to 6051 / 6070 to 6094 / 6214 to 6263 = -2.07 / 6.47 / 5.72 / 6.29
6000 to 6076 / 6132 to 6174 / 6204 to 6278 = 1.10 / 6.62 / 5.93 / 6.23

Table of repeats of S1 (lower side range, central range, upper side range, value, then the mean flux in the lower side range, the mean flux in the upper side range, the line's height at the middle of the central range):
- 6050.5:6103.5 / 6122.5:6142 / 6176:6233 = 1.2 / 6.77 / 6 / 6.43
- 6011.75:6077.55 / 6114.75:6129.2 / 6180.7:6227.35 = 0.7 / 6.66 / 6.03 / 6.36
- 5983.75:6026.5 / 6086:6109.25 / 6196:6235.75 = -1.4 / 6.45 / 5.96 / 6.23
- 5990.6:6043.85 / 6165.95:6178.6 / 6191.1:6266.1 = -0.5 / 6.5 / 5.84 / 6.02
